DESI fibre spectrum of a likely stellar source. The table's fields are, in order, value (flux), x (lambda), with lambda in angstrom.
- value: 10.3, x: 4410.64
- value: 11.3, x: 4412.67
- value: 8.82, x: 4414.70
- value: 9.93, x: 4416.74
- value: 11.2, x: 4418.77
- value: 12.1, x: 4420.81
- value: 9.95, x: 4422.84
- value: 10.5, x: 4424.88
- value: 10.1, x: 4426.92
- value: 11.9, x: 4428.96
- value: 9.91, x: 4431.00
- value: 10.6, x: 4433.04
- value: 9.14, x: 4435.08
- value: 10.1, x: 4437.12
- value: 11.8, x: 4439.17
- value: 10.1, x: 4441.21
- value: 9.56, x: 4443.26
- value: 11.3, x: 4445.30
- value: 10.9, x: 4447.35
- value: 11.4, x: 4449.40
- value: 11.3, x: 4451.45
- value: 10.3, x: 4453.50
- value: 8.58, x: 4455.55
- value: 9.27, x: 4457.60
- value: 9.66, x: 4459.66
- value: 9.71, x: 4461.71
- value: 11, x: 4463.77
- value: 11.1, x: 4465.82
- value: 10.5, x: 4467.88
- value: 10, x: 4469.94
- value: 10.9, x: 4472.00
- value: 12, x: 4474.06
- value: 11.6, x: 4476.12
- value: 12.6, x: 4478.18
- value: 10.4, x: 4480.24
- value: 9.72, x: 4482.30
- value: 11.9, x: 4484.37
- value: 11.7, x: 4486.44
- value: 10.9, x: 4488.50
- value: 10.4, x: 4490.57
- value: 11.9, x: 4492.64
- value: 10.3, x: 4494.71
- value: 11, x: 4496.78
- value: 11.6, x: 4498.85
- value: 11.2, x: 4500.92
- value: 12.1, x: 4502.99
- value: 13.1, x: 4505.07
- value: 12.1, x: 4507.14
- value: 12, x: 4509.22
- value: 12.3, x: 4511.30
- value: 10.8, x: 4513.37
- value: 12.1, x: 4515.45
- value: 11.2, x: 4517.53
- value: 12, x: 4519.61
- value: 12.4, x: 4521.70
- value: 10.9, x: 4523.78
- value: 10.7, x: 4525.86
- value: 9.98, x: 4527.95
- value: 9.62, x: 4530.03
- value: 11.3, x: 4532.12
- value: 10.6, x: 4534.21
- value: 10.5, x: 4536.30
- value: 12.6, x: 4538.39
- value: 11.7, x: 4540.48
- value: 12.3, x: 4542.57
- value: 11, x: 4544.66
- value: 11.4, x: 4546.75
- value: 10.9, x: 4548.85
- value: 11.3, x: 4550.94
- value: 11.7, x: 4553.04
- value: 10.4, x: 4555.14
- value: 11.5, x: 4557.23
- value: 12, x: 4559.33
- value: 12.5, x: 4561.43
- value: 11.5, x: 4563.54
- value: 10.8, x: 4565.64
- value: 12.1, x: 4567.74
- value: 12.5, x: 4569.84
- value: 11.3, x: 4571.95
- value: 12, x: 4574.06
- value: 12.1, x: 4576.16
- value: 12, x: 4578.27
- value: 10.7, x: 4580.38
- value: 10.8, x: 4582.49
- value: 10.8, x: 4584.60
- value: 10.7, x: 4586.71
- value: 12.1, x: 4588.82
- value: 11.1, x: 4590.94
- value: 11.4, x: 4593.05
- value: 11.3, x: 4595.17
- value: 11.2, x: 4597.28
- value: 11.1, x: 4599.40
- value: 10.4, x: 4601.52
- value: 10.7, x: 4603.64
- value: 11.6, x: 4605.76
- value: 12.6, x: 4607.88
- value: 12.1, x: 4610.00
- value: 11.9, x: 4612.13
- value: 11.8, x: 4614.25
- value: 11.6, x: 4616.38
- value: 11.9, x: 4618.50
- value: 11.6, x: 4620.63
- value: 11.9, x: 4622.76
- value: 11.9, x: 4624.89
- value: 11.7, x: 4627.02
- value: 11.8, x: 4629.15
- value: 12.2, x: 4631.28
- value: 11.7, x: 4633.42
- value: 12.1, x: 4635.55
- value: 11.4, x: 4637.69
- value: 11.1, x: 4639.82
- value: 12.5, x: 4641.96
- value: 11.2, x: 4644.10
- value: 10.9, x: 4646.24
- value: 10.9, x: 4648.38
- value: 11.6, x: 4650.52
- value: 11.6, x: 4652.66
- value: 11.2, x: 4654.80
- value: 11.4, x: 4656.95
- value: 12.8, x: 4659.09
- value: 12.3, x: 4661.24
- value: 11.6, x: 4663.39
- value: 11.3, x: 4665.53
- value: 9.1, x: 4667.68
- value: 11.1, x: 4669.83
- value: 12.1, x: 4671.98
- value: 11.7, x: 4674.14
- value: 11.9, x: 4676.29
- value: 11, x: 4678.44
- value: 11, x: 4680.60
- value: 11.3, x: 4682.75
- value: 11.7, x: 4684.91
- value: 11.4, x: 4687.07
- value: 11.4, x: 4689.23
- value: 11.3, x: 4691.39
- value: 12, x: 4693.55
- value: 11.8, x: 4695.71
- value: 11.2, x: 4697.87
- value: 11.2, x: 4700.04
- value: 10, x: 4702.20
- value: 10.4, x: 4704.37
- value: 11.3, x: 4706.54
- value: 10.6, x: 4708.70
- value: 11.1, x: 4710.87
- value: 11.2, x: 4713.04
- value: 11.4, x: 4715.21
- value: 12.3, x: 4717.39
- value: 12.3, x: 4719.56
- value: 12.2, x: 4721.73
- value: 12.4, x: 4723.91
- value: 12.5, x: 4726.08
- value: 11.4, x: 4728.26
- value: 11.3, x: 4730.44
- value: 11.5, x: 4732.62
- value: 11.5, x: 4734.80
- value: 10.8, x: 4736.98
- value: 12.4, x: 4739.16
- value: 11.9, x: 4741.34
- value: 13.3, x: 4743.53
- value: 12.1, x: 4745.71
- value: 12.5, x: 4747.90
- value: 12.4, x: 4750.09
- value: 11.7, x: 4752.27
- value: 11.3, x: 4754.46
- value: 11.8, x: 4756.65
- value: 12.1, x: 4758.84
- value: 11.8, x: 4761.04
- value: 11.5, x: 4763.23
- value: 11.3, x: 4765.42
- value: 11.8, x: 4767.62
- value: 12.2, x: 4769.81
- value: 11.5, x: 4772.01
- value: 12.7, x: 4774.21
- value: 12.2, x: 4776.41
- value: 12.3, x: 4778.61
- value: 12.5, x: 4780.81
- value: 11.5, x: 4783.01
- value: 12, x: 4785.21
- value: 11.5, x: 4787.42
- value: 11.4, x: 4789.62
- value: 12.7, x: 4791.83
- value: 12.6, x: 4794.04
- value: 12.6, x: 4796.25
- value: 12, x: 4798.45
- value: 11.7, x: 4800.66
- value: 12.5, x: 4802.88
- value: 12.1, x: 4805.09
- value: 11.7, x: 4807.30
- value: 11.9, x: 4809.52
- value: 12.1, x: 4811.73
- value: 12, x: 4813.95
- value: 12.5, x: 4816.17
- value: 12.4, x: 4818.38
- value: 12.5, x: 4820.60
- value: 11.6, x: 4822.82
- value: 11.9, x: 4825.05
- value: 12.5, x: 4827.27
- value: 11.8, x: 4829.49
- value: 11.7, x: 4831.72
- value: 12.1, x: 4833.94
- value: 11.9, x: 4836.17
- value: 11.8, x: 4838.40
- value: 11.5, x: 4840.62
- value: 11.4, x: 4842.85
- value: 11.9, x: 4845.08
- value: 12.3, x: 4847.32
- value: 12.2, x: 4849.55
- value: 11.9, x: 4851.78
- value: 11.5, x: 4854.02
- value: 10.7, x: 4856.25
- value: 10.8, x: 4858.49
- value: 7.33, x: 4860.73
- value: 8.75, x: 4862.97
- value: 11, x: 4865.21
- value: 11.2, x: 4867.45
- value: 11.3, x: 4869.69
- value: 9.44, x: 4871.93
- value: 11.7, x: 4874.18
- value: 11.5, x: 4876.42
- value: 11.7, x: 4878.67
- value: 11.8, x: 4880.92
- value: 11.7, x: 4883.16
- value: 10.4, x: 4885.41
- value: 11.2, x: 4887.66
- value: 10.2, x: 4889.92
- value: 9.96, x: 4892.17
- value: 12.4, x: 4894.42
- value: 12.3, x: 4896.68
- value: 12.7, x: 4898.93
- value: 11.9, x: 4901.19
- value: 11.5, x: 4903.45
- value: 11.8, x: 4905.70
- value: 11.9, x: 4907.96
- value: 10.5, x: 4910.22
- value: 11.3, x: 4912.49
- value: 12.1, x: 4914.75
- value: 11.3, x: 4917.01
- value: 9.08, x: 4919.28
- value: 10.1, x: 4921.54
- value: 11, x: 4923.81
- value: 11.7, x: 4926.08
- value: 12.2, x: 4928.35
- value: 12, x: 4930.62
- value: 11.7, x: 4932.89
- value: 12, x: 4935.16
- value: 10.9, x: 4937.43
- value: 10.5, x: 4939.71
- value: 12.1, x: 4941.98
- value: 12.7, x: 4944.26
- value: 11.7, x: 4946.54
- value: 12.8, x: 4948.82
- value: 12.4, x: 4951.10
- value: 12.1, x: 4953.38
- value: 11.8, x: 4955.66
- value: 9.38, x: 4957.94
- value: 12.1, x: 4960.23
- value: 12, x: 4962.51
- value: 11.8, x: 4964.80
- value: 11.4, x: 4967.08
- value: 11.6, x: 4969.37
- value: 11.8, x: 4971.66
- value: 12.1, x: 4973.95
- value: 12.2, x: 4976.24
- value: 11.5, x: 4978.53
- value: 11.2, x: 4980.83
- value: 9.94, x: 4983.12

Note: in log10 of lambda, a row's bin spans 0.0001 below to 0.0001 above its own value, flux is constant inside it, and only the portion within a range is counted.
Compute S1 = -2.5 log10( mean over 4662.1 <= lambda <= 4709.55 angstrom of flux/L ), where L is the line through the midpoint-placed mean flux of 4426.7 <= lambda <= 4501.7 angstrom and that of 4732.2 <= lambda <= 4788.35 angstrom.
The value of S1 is 0.04 mag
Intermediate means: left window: 10.7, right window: 11.9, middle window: 11.2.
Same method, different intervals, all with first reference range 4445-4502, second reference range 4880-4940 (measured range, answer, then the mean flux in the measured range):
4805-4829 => -0.081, 12.1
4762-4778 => -0.068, 11.9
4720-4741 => -0.063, 11.8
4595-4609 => -0.029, 11.3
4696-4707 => 0.024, 10.9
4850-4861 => 0.048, 10.8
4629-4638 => -0.082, 11.9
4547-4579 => -0.067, 11.6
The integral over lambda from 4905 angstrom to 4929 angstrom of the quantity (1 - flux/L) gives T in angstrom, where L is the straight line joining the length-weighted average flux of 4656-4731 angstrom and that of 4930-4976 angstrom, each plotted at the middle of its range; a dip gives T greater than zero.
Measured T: 1.2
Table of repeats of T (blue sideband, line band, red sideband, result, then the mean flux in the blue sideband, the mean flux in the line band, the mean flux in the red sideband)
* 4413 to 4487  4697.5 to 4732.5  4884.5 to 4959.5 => -1.1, 10.6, 11.4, 11.4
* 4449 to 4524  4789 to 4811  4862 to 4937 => -1.8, 11.1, 12.1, 11.3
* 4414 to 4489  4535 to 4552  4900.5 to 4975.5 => -1.0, 10.6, 11.5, 11.6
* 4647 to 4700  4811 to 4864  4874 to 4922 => -0.9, 11.4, 11.5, 11.3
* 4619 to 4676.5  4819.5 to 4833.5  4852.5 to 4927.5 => -1.0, 11.6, 12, 11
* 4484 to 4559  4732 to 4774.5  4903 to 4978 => -1.5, 11.4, 11.9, 11.6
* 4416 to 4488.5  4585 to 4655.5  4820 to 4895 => -4.0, 10.7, 11.5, 11.3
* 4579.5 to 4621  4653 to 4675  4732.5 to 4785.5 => 0.3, 11.4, 11.5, 12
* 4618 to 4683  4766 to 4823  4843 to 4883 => -4.6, 11.5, 12.1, 11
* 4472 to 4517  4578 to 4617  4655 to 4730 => 0.4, 11.5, 11.3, 11.5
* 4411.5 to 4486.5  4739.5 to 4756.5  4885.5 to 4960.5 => -1.5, 10.6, 12.2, 11.5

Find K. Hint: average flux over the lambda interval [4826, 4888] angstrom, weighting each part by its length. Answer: 11.3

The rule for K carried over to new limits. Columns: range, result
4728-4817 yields 12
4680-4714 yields 11.2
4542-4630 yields 11.5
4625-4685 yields 11.5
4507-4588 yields 11.4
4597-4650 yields 11.6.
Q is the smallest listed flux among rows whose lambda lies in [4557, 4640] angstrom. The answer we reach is 10.4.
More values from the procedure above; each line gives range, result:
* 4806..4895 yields 7.33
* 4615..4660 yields 10.9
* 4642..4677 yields 9.1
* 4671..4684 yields 11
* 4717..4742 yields 10.8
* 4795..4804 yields 11.7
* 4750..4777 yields 11.3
